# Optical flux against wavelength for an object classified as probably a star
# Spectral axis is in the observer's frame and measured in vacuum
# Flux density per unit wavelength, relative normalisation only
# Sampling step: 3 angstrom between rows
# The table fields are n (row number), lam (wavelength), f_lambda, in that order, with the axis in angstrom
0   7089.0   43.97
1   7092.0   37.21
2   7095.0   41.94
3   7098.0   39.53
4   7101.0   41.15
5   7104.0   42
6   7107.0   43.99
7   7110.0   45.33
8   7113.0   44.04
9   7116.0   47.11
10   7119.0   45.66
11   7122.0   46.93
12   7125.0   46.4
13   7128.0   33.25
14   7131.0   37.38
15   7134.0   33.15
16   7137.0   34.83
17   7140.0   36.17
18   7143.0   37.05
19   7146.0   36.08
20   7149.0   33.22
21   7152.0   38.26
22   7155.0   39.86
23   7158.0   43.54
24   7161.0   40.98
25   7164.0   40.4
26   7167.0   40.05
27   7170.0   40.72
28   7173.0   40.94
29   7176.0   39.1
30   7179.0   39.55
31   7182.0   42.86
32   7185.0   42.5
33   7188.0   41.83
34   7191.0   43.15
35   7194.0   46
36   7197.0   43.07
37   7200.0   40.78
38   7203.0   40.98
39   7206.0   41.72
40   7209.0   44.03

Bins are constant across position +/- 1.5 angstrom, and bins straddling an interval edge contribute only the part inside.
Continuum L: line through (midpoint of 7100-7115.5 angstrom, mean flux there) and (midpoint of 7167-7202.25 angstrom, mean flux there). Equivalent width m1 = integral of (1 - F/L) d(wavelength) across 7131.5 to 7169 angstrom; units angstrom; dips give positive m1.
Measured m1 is 4.2 angstrom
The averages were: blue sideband 43.6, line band 37.8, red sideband 41.8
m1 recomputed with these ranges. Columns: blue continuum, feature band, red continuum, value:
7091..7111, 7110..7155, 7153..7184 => 1.9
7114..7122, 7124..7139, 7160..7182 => 2.7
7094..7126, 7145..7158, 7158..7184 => 1.3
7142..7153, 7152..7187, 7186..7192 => -1.3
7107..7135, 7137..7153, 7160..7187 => 2.2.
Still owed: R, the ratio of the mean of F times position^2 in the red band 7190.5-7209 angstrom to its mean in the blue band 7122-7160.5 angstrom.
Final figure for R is 1.15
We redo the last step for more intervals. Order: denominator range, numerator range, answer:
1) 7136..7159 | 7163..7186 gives 1.10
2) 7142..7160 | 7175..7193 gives 1.10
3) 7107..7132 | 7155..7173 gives 0.96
